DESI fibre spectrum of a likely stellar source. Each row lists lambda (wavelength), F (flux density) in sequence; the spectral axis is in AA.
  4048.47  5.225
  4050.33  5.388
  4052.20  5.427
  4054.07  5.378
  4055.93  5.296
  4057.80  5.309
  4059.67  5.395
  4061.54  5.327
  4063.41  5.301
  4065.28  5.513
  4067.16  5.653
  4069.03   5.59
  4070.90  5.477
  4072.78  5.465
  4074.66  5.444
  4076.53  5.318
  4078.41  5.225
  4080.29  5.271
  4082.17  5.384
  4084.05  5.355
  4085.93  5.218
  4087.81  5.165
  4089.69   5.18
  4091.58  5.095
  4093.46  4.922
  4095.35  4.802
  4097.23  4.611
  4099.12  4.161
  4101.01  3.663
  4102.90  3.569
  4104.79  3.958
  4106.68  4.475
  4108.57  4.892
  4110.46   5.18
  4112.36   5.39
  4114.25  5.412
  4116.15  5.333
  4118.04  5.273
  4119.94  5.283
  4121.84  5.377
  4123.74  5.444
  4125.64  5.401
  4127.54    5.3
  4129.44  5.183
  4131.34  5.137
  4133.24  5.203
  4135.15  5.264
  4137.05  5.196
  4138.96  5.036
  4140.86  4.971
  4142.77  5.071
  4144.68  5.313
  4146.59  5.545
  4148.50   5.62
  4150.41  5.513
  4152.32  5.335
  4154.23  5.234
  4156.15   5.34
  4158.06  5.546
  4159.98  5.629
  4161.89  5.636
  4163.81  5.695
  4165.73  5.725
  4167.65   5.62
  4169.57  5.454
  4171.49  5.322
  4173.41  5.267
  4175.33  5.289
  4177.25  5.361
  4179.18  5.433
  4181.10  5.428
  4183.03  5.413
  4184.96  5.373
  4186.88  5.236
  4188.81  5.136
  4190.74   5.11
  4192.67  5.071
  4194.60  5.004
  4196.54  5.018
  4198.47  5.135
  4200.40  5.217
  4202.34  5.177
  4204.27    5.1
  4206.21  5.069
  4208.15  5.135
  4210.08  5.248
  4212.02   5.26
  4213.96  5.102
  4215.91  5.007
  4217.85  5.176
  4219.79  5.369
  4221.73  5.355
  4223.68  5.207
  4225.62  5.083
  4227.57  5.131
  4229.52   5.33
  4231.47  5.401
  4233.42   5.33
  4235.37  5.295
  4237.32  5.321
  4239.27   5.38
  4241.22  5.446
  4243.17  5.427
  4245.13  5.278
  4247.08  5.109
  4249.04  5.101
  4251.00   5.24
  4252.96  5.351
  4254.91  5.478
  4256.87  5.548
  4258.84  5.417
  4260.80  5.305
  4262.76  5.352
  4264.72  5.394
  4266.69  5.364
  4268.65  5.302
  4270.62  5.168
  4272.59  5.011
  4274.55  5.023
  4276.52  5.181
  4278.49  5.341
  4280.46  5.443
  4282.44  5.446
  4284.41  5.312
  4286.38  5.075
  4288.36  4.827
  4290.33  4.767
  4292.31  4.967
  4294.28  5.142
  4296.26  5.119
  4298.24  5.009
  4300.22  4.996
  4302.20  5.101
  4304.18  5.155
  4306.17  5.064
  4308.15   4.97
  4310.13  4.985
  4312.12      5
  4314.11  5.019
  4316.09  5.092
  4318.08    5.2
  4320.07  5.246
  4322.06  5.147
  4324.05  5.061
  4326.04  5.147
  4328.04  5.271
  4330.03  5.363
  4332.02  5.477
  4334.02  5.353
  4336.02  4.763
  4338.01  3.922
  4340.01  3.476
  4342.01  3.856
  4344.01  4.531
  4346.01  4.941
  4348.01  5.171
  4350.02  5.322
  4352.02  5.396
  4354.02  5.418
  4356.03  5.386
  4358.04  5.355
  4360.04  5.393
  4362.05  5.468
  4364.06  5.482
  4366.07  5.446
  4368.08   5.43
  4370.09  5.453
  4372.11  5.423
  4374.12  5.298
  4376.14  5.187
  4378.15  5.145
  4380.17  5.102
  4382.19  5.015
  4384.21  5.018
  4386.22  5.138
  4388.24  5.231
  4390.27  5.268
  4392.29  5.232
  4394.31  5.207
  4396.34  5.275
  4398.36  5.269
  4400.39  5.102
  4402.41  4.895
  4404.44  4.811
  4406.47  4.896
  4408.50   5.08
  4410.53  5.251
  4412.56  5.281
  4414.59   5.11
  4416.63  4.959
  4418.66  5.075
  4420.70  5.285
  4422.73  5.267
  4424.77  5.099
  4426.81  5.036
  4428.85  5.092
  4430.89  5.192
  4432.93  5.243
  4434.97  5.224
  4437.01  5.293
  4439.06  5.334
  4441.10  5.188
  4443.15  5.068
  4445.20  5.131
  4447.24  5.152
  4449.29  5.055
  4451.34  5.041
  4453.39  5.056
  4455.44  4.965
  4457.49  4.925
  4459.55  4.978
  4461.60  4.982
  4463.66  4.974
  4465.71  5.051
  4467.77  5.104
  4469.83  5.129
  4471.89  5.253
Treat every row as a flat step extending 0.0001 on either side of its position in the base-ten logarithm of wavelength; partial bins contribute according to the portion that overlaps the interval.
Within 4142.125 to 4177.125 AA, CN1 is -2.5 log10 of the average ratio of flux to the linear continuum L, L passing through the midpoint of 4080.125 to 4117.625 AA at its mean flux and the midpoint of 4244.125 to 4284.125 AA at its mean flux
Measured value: -0.092 mag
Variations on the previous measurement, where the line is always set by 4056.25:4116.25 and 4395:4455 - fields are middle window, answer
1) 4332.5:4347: 0.15 mag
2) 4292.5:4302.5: 0.01 mag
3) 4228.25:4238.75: -0.05 mag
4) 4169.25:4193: -0.05 mag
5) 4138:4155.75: -0.05 mag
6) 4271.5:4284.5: -0.03 mag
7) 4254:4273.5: -0.05 mag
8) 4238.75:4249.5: -0.04 mag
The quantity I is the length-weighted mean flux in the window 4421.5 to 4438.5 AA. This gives 5.19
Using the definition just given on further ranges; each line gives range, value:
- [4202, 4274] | 5.26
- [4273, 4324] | 5.1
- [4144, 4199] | 5.37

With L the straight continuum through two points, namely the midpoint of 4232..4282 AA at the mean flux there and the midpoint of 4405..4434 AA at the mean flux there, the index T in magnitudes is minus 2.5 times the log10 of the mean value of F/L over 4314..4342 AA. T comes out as 0.065 mag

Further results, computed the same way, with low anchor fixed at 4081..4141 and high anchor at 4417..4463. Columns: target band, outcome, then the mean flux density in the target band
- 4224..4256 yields -0.05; 5.29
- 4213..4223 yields -0.03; 5.2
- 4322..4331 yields -0.03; 5.2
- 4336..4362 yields 0.05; 4.87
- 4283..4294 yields 0.01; 5.02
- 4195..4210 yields -0.02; 5.13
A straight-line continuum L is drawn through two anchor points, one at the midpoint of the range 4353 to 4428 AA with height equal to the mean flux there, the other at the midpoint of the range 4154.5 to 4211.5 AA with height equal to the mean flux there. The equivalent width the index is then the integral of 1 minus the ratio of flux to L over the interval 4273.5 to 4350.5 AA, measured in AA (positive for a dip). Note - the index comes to 3.6 AA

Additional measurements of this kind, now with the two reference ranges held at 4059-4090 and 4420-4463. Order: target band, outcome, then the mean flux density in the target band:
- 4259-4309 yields 0.69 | 5.16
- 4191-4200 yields 0.37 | 5.07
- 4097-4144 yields 3.36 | 4.96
